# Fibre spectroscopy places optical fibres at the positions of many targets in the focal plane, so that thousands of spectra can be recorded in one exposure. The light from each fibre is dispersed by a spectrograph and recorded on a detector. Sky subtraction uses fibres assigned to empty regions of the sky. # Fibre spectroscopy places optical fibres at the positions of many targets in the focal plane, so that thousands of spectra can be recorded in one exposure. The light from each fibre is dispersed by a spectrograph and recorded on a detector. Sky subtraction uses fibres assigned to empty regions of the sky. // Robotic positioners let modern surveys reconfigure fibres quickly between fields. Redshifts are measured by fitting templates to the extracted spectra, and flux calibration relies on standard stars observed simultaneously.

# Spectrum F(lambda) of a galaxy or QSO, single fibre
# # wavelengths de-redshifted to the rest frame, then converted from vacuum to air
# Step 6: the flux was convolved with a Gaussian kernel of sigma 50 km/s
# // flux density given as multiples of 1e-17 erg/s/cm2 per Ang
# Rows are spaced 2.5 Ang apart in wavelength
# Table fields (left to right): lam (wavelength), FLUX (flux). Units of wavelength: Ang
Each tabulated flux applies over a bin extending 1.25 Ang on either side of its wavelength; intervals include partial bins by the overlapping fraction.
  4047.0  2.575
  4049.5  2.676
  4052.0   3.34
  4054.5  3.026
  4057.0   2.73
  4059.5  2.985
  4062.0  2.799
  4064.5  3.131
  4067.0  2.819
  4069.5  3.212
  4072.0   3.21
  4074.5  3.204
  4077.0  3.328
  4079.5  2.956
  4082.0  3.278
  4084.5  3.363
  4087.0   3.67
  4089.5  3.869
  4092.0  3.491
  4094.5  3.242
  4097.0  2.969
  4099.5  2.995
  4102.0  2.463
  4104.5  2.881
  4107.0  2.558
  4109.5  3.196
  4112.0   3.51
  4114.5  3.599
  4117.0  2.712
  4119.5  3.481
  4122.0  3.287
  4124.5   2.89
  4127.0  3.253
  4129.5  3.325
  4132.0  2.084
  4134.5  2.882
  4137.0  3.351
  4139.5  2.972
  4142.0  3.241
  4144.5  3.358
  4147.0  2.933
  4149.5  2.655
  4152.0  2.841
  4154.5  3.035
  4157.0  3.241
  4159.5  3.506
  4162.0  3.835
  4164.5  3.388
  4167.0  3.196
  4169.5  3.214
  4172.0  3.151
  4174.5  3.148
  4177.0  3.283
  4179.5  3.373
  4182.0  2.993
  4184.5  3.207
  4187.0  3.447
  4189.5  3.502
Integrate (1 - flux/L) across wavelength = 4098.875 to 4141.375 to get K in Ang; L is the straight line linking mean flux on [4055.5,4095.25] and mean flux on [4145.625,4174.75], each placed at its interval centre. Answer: 2.2 Ang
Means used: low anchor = 3.2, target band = 3.03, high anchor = 3.18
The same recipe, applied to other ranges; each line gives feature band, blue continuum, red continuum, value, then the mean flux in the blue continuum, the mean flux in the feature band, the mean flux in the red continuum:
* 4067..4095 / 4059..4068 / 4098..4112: -4.0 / 2.93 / 3.33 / 2.88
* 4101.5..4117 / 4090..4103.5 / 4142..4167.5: 0.3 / 3.08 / 3.04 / 3.2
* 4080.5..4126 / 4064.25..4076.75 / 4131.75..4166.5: -0.9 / 3.13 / 3.19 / 3.13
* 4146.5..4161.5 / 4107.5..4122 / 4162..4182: 0.9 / 3.26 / 3.08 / 3.27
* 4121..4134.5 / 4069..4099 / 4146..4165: 1.1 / 3.31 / 2.95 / 3.17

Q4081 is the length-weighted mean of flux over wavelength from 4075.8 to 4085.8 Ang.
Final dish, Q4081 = 3.23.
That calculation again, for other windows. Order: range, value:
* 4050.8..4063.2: 2.98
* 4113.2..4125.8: 3.2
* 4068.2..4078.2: 3.24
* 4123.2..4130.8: 3.15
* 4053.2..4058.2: 2.88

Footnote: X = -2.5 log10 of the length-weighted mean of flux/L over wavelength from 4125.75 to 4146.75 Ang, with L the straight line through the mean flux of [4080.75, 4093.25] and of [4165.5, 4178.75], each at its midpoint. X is 0.10 mag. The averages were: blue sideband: 3.53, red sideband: 3.21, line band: 3.05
